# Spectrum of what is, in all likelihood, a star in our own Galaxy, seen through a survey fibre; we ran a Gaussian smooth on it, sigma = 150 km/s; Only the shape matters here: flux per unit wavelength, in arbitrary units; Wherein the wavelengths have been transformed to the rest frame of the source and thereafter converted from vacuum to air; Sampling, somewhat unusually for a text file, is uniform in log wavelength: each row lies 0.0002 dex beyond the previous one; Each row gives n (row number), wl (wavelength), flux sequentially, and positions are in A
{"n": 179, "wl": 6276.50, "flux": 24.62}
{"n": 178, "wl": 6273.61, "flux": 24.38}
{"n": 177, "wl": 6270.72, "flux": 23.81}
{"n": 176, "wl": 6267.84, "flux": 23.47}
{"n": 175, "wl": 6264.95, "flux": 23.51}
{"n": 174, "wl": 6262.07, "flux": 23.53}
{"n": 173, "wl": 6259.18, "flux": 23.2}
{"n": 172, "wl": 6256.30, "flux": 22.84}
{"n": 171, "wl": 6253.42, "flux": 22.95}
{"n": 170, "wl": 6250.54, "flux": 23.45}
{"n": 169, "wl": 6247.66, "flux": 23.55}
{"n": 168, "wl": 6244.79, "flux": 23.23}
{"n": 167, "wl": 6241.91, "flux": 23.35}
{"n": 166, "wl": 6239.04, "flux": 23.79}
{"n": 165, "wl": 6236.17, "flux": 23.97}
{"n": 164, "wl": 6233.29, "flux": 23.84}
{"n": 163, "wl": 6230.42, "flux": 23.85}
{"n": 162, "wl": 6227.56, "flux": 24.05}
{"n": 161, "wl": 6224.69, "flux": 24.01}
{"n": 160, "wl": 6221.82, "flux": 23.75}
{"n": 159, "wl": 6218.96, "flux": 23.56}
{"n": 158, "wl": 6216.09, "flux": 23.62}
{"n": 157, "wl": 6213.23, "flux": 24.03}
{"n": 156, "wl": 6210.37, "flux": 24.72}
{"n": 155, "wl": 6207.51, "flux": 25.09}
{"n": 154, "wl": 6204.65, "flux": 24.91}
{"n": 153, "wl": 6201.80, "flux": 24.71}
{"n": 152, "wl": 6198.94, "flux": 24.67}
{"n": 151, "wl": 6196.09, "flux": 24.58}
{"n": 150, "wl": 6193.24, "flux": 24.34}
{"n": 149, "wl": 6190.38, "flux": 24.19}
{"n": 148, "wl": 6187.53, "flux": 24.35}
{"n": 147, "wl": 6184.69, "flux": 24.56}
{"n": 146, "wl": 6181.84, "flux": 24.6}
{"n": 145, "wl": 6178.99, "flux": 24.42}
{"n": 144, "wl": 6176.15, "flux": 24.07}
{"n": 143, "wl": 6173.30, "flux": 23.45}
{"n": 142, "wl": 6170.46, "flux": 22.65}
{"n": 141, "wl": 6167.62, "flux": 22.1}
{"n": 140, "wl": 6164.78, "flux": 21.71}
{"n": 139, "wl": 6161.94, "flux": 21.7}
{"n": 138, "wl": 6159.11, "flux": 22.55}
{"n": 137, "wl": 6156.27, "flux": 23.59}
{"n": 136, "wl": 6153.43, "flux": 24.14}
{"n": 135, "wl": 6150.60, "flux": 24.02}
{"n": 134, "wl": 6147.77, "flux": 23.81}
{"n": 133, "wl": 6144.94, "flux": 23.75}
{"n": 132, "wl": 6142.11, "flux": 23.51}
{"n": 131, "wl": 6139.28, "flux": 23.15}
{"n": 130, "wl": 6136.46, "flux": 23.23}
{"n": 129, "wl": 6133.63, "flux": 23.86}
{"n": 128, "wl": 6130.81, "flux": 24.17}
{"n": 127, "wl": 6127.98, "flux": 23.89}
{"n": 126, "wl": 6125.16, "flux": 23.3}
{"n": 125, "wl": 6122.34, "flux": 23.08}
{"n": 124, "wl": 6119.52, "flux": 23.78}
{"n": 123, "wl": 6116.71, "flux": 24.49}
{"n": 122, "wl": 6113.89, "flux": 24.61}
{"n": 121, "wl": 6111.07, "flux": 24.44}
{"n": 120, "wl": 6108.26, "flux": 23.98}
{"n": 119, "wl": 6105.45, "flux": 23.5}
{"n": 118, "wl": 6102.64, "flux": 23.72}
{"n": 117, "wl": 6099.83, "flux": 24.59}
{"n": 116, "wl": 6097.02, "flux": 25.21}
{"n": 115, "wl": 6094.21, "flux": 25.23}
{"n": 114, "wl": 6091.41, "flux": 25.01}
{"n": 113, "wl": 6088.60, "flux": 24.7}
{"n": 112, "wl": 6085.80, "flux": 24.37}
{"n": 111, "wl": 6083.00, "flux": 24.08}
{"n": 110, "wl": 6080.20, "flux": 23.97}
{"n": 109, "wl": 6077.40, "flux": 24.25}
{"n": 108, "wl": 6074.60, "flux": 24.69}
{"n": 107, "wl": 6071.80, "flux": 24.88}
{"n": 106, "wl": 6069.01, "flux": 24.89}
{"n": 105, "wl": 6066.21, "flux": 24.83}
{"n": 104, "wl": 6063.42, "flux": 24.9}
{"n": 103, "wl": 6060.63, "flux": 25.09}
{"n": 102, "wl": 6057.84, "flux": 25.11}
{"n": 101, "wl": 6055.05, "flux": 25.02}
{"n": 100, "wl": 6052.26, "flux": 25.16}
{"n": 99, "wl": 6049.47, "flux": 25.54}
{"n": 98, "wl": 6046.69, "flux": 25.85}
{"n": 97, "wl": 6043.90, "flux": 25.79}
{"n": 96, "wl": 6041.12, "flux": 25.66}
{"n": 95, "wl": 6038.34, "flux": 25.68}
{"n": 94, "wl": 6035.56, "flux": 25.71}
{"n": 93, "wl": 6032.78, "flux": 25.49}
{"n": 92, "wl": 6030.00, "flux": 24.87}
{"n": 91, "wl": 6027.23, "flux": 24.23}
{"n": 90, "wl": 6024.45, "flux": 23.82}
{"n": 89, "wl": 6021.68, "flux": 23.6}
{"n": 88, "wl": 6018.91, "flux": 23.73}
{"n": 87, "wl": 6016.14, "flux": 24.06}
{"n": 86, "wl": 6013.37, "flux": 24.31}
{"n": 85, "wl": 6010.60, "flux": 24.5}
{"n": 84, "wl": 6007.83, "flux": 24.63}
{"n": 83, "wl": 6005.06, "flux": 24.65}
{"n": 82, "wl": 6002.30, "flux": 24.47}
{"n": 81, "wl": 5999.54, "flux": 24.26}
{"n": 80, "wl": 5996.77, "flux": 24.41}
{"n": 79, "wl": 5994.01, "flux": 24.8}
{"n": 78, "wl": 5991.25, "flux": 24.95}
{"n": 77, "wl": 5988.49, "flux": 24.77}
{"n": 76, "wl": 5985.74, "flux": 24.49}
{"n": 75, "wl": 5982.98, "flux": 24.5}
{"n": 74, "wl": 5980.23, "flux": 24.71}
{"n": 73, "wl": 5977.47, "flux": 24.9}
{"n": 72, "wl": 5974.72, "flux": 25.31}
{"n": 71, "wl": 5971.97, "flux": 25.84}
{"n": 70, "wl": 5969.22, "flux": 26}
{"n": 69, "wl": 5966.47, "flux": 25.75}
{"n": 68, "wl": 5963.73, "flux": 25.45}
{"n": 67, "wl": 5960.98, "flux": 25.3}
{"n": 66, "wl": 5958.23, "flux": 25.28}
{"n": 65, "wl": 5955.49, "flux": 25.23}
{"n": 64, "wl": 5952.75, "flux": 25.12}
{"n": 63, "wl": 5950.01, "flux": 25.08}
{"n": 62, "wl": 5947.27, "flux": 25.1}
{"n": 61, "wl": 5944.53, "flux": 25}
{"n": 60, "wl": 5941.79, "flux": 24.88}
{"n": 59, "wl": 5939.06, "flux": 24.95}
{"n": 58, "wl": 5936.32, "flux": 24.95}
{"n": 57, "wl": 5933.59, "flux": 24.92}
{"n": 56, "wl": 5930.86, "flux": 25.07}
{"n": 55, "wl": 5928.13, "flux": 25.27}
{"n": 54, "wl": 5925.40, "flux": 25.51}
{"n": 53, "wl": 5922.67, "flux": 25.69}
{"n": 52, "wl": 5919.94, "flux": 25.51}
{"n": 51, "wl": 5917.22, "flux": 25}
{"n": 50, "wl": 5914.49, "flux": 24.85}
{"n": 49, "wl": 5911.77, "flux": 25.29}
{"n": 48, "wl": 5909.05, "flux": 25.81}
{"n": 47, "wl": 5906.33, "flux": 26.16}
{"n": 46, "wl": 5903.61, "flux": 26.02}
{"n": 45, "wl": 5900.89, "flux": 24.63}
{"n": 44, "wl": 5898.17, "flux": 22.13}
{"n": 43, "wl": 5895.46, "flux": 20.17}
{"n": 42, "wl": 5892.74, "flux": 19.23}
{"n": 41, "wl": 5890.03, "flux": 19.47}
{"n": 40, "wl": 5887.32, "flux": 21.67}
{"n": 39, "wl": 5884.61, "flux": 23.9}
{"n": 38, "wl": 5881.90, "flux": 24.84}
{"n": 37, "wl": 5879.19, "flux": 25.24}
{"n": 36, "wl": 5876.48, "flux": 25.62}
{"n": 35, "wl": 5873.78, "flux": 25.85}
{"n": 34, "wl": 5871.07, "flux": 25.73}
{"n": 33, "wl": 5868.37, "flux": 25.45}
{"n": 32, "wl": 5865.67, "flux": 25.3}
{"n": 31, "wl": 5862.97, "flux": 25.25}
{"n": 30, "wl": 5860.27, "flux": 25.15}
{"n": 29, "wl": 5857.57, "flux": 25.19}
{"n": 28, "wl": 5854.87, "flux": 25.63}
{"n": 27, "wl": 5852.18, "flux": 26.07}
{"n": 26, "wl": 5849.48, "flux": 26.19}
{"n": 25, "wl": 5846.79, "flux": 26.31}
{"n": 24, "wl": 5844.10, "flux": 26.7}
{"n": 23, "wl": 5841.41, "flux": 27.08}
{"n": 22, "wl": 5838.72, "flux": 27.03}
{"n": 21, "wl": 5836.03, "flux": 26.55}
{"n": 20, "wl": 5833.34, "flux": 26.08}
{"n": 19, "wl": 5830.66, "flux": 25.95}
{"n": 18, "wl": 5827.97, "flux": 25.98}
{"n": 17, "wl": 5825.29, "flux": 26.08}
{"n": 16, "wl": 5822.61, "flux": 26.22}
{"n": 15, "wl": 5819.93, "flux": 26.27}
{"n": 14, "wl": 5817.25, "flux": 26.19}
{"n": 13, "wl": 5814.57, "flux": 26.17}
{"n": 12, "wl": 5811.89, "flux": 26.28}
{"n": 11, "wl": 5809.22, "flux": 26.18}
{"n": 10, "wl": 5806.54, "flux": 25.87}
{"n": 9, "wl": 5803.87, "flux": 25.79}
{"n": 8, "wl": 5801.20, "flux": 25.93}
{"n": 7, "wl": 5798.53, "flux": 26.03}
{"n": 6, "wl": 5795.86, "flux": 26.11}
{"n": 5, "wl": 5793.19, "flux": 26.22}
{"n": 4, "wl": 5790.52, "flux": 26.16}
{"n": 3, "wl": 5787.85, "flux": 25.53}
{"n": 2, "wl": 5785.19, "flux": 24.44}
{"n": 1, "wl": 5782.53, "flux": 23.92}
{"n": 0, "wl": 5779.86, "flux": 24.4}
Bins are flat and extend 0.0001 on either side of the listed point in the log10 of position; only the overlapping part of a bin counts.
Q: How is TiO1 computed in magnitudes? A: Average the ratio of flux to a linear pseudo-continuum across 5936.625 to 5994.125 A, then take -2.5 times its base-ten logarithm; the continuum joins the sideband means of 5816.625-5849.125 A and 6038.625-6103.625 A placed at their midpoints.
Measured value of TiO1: 0.019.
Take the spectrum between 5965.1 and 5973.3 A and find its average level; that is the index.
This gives 25.9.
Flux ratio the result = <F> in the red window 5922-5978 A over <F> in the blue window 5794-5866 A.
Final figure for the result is 0.97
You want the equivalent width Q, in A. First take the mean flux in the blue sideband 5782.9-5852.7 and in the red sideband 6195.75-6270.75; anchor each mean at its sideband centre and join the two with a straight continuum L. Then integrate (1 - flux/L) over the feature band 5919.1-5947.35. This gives 0.3 A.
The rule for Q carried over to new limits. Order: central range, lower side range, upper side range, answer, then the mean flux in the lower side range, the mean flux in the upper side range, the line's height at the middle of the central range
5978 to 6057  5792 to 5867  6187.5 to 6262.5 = 0.8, 26.1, 23.9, 25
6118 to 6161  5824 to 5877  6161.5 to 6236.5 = 1.3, 26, 23.9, 24.3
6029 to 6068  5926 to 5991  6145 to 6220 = -1.1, 25.1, 23.9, 24.6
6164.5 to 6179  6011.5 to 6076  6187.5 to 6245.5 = 0.8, 24.9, 24.1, 24.3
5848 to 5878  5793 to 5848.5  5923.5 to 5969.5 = 0.4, 26.2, 25.2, 25.9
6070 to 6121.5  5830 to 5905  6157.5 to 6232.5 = -0.6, 24.8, 23.9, 24.1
